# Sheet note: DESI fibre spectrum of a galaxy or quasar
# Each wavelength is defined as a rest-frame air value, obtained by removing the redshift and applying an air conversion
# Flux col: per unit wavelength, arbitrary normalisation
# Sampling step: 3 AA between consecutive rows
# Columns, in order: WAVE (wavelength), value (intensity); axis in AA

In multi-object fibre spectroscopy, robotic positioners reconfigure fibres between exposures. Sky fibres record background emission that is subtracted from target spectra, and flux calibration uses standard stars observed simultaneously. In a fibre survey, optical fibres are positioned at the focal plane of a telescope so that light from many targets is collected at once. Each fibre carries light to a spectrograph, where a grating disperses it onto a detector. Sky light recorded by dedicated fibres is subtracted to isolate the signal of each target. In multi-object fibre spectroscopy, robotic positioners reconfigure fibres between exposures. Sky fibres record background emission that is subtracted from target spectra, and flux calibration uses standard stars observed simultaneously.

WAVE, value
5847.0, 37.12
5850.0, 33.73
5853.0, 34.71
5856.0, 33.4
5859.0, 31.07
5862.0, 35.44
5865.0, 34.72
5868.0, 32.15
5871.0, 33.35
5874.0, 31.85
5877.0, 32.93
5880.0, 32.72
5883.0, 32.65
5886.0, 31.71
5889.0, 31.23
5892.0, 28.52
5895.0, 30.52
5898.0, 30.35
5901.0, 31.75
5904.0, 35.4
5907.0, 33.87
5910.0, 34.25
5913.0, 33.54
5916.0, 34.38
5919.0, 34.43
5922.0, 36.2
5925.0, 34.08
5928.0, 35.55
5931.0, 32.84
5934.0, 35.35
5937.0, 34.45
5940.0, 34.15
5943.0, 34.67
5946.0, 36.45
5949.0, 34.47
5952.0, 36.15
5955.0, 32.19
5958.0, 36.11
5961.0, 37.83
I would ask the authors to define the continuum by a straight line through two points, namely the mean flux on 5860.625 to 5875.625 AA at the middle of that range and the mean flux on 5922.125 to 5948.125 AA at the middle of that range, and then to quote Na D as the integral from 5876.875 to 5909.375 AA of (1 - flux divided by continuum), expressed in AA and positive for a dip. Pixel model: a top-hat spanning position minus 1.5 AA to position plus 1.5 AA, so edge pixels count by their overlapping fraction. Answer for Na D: 1.9 AA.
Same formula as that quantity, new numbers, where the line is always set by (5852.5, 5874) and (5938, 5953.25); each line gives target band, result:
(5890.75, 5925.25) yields 1.2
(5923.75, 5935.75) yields 0.1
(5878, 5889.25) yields 0.5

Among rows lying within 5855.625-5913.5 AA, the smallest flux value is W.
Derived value 28.52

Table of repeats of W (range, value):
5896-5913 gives 30.35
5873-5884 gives 31.85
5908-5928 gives 33.54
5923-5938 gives 32.84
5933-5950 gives 34.15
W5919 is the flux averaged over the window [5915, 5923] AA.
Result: 35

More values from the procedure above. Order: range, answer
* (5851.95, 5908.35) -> 32.5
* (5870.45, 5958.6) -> 33.5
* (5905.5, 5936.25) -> 34.4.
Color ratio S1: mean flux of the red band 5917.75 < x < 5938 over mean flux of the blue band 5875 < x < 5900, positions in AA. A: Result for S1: 1.1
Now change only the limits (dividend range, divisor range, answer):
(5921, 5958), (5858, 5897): 1.08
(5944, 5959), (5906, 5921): 1.03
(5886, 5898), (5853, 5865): 0.90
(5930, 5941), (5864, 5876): 1.04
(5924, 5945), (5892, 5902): 1.13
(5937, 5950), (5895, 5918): 1.05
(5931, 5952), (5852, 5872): 1.04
